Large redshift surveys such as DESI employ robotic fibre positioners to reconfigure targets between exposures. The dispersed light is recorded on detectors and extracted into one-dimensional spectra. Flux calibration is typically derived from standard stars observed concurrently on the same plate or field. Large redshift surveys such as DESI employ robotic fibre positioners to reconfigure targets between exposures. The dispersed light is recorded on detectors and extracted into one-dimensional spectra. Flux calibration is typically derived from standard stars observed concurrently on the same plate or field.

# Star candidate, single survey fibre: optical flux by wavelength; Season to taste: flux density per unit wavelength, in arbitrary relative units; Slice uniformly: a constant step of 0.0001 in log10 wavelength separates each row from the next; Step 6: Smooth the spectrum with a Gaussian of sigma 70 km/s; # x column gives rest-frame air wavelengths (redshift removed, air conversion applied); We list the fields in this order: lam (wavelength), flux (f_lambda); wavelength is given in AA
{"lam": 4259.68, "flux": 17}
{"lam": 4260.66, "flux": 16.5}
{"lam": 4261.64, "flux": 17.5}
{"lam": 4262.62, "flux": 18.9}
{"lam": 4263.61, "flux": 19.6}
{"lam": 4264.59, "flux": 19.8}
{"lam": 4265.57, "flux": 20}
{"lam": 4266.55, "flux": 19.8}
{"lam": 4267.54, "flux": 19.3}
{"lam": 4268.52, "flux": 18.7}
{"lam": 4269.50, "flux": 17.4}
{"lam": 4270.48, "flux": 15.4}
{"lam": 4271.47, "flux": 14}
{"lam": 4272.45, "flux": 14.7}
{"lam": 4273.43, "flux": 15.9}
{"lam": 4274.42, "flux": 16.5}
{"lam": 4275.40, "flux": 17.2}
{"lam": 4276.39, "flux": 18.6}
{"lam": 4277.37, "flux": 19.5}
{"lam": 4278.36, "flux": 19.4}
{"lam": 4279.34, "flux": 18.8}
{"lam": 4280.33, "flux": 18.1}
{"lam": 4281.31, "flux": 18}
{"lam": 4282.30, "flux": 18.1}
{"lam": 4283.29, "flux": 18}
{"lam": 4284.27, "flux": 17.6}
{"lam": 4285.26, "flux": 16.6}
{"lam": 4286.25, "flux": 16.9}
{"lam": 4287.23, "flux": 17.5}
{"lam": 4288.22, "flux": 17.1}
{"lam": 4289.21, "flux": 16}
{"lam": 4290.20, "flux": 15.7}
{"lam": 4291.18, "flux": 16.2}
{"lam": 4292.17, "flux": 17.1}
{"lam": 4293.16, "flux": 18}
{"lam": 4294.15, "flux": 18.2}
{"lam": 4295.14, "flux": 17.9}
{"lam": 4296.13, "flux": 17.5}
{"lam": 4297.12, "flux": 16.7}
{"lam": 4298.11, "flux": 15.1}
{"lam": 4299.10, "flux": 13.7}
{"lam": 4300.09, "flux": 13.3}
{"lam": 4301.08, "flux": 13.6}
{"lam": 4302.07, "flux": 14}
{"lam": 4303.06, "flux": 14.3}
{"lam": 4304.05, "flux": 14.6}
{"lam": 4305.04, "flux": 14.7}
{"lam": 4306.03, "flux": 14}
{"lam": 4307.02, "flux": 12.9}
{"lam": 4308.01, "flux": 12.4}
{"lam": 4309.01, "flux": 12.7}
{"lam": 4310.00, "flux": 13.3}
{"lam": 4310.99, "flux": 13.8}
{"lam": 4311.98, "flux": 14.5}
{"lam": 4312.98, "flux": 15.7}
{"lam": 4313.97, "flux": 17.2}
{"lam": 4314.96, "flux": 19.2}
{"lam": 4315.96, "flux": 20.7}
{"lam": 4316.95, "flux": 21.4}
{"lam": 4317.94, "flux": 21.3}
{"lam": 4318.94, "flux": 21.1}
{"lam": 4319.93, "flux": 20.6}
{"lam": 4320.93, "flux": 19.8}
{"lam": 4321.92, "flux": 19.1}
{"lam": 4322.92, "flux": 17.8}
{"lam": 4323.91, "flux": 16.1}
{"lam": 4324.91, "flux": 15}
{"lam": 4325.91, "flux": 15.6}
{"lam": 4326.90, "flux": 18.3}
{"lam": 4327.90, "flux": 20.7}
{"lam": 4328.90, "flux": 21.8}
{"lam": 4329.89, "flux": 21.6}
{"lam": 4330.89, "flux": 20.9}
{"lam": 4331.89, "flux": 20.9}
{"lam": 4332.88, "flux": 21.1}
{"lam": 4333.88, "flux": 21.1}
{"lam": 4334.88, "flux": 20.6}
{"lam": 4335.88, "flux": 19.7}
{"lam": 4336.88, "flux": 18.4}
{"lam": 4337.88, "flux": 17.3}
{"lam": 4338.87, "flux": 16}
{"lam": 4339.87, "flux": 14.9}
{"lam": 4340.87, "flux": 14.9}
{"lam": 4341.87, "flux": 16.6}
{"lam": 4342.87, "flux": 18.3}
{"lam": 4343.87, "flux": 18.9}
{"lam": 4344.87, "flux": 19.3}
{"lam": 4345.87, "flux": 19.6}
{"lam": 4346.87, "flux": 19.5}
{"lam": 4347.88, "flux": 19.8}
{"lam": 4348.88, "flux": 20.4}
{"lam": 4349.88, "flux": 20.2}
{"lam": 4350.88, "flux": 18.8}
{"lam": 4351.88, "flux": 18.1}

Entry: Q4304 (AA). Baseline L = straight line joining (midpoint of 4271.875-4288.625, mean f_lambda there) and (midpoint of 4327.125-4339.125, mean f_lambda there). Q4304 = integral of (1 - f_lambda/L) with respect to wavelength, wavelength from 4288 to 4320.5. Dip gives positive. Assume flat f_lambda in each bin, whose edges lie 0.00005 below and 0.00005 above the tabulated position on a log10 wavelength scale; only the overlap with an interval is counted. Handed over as 4.3 AA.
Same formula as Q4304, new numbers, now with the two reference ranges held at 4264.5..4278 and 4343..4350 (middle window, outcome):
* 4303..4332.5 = 2.14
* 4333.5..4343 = 0.79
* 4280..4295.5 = 0.61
